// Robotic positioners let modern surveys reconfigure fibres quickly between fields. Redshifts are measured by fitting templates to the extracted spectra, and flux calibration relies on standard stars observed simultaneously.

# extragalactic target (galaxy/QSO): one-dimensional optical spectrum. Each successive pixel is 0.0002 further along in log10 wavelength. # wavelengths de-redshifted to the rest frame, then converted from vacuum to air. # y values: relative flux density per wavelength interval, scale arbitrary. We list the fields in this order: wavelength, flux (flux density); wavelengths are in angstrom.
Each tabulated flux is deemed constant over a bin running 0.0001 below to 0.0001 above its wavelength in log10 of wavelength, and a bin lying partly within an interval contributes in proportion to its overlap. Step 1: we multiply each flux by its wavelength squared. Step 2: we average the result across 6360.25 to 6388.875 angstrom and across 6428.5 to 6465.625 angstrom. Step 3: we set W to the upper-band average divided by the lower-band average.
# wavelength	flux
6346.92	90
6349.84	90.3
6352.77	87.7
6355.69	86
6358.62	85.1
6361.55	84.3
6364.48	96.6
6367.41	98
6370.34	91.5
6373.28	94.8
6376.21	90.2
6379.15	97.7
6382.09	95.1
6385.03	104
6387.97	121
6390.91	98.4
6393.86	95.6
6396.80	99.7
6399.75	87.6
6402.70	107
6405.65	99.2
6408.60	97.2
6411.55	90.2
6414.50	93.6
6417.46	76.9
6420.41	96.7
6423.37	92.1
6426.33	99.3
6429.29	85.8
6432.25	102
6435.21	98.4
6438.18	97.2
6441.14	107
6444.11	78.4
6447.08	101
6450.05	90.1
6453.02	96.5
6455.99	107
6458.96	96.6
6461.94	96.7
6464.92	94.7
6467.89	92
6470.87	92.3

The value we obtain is 1.02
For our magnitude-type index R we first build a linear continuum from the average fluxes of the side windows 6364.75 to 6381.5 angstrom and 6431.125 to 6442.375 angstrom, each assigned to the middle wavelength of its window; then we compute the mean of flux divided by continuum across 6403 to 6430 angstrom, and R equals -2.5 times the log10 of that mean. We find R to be 0.066 mag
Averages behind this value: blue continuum 94.6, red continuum 101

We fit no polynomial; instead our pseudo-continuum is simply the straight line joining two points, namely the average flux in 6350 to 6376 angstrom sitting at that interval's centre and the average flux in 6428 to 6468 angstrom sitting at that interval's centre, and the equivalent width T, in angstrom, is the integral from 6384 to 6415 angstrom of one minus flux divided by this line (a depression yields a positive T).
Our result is -2.2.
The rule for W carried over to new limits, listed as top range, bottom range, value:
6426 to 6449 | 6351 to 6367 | 1.11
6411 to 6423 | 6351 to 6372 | 1.01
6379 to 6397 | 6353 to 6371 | 1.14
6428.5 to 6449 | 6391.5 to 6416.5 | 1.01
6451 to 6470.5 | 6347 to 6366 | 1.13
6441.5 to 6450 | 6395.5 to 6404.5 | 0.95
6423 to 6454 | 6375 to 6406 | 0.97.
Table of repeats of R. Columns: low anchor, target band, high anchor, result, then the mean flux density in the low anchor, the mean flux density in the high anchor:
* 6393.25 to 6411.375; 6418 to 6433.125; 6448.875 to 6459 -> 0.04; 97.3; 98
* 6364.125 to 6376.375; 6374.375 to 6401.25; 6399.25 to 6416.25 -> -0.04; 94.5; 96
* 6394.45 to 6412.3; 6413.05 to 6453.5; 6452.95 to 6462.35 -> 0.05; 97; 99.9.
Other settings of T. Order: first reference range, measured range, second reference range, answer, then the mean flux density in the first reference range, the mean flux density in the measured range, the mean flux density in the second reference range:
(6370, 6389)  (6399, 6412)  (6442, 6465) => 0.08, 99.1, 97.2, 95.5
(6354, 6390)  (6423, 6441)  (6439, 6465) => -0.11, 95.4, 96.9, 96.6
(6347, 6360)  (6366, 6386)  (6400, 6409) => -0.59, 87.6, 95.7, 99.7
